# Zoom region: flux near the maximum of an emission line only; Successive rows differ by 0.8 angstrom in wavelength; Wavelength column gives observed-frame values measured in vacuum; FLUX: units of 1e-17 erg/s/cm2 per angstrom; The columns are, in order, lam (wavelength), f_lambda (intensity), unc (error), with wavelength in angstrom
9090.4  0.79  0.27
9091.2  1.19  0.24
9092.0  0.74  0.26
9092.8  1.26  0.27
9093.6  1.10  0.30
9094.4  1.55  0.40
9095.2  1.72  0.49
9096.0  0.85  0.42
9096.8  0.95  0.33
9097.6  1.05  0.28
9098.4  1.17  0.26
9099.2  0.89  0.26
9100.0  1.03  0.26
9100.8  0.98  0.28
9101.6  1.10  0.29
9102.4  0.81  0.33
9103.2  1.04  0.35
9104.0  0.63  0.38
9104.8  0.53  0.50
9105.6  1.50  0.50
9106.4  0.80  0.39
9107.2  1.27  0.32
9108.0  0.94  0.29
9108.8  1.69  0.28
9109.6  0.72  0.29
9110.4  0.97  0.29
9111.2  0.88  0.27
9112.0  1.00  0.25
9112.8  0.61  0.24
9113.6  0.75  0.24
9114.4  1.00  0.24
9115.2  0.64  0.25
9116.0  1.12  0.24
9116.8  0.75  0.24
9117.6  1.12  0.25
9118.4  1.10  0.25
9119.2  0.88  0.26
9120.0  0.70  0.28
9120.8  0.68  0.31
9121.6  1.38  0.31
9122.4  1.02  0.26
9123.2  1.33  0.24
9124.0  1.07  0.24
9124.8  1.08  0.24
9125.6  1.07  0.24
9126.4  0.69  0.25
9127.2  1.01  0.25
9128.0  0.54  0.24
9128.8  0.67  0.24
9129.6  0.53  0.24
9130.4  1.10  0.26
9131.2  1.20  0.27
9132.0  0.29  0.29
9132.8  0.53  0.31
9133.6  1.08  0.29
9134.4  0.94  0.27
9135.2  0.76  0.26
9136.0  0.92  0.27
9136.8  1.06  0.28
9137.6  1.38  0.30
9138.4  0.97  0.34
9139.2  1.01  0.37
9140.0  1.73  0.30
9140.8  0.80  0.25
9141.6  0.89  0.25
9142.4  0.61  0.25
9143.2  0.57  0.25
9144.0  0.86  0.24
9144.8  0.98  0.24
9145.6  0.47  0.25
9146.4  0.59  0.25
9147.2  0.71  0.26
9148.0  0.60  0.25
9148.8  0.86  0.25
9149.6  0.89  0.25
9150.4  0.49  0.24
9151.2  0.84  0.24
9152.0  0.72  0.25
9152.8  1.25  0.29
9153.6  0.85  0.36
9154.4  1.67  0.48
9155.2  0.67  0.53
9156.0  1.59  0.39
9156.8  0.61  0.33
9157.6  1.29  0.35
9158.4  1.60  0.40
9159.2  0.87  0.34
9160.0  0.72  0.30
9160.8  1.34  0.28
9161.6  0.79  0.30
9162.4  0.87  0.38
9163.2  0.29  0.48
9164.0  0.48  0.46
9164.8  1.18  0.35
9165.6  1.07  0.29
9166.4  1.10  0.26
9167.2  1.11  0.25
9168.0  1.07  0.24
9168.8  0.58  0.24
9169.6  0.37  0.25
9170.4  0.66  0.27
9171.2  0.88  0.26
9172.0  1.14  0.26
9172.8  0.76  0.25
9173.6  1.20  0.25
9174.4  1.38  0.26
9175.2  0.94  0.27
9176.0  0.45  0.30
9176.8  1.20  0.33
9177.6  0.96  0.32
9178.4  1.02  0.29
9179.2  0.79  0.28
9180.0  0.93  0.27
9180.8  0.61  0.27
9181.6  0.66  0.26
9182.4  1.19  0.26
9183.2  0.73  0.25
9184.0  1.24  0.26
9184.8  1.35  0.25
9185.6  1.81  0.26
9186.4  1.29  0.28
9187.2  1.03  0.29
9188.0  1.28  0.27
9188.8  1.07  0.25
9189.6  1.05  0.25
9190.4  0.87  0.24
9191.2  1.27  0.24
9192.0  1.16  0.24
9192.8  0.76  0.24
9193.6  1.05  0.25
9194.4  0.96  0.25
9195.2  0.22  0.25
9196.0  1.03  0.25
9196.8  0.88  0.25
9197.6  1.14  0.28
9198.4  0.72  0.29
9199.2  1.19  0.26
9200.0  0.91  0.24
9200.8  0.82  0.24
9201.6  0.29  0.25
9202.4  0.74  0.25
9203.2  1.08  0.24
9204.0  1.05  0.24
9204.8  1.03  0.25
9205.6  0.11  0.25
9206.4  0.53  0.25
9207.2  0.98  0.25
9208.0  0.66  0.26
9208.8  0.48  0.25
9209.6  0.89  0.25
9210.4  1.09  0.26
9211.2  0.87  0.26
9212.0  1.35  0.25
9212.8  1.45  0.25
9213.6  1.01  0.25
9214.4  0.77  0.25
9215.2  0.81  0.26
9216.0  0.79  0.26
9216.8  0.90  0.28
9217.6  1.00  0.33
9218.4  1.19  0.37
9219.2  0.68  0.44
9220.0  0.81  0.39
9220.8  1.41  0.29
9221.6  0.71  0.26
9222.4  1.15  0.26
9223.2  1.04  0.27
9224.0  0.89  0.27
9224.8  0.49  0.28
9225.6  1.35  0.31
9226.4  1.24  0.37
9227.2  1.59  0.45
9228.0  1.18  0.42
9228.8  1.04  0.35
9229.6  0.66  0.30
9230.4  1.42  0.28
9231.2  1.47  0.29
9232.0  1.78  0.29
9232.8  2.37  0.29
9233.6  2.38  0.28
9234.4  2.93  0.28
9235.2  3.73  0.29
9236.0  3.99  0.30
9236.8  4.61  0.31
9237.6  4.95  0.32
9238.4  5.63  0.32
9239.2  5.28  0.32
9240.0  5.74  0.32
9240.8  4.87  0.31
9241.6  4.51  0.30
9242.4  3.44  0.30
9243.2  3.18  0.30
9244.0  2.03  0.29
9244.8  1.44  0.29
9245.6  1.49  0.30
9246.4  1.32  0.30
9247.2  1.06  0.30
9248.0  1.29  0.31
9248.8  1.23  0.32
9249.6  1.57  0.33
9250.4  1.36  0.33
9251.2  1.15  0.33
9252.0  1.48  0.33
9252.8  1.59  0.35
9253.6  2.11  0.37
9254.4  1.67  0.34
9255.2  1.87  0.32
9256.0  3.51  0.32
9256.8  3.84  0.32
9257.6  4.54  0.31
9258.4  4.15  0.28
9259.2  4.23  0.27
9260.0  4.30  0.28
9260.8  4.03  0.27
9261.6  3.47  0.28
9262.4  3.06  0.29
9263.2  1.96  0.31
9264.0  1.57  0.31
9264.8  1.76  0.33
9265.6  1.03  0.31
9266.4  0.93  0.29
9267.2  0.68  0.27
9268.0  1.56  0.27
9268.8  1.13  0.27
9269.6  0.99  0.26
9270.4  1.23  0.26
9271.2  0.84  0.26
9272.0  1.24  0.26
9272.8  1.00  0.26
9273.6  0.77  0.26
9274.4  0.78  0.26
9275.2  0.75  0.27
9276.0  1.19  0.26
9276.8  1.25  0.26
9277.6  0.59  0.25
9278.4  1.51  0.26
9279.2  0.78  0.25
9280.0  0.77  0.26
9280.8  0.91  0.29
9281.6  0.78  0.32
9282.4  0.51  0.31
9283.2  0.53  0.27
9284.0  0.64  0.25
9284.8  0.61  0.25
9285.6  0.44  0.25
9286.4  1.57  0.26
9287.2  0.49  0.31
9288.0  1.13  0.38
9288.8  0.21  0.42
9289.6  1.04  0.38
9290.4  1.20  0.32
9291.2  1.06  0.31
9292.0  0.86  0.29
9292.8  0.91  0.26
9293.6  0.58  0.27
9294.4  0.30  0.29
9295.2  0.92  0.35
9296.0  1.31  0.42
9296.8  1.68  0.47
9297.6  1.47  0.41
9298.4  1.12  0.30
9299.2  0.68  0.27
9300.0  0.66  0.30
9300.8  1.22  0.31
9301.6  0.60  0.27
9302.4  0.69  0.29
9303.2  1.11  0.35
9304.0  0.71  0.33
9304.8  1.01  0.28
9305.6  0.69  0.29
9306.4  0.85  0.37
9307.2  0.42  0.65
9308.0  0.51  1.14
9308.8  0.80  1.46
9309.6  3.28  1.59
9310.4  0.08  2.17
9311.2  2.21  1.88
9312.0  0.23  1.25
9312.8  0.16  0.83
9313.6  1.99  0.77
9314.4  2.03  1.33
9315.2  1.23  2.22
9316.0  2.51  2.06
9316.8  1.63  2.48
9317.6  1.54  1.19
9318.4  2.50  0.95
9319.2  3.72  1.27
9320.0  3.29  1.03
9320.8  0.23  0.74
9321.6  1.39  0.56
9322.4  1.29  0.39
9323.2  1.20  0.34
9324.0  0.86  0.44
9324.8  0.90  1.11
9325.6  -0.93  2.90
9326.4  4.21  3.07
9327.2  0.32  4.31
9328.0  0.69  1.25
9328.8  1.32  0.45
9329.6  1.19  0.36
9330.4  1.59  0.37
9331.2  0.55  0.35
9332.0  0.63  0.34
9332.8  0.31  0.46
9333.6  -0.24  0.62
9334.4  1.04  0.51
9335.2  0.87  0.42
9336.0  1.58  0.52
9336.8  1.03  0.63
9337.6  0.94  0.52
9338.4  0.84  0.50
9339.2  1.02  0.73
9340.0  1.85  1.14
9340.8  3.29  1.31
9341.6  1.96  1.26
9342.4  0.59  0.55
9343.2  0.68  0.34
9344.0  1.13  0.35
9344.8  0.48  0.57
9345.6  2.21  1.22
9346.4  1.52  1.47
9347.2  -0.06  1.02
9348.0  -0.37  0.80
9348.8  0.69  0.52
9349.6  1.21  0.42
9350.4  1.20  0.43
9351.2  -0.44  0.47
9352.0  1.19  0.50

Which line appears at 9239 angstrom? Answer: [S II] 6716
